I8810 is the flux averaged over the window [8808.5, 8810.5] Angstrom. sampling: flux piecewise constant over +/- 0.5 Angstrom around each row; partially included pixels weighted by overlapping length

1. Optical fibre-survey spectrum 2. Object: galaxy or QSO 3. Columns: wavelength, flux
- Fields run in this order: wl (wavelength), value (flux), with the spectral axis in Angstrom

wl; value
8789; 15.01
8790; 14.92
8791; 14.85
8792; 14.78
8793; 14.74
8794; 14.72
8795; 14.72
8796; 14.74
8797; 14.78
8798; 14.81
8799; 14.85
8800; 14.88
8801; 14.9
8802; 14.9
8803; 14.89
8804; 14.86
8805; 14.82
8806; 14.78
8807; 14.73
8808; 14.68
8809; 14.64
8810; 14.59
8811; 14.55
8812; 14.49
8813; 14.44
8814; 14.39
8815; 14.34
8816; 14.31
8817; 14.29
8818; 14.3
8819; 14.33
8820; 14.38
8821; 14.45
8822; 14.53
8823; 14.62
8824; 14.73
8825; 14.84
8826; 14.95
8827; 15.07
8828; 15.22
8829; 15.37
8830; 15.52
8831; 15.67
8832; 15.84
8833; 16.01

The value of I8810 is 14.6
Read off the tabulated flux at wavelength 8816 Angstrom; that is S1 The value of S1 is 14.31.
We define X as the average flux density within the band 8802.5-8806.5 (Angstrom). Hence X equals 14.8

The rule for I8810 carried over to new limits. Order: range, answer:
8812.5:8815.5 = 14.4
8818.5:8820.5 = 14.4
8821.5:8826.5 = 14.7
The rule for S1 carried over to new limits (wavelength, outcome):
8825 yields 14.84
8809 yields 14.64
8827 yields 15.07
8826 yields 14.95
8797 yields 14.78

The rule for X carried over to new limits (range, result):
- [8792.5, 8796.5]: 14.7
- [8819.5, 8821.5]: 14.4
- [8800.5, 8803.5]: 14.9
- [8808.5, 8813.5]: 14.5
